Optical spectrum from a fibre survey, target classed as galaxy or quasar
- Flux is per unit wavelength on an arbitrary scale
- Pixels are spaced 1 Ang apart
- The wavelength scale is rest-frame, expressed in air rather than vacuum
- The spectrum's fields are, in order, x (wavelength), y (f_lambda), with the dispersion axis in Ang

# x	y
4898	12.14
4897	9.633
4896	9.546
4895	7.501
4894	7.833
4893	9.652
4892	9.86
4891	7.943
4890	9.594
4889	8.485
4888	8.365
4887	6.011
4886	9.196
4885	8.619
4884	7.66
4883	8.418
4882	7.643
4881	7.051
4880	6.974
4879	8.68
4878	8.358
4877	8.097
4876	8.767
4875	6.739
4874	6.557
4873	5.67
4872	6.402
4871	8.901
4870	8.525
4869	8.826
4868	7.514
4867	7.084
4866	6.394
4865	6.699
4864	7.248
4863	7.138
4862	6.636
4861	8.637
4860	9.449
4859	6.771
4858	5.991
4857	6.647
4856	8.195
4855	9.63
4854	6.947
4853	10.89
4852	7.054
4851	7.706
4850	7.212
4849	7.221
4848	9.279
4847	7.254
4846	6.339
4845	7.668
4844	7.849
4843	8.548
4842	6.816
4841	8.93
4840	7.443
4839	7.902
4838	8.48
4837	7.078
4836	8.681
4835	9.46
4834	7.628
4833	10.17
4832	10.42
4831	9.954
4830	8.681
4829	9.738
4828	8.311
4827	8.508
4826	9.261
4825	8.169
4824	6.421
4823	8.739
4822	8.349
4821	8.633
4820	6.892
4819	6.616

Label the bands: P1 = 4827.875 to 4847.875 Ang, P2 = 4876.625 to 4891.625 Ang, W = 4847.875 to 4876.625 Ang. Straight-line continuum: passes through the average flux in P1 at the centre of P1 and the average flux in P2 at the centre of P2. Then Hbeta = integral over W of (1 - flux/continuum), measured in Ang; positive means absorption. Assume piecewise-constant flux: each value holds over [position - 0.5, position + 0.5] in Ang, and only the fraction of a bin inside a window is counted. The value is 2.2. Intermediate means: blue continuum 8.39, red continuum 8.09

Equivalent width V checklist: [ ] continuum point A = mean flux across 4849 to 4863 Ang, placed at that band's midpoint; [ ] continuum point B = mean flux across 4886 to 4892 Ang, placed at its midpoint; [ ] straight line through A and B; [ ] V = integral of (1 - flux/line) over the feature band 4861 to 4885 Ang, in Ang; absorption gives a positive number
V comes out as 1.60 Ang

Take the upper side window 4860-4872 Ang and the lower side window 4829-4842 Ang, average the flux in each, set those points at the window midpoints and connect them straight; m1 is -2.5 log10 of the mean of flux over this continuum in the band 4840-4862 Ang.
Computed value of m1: 0.04 mag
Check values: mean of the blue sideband 8.7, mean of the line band 7.82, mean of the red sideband 7.63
